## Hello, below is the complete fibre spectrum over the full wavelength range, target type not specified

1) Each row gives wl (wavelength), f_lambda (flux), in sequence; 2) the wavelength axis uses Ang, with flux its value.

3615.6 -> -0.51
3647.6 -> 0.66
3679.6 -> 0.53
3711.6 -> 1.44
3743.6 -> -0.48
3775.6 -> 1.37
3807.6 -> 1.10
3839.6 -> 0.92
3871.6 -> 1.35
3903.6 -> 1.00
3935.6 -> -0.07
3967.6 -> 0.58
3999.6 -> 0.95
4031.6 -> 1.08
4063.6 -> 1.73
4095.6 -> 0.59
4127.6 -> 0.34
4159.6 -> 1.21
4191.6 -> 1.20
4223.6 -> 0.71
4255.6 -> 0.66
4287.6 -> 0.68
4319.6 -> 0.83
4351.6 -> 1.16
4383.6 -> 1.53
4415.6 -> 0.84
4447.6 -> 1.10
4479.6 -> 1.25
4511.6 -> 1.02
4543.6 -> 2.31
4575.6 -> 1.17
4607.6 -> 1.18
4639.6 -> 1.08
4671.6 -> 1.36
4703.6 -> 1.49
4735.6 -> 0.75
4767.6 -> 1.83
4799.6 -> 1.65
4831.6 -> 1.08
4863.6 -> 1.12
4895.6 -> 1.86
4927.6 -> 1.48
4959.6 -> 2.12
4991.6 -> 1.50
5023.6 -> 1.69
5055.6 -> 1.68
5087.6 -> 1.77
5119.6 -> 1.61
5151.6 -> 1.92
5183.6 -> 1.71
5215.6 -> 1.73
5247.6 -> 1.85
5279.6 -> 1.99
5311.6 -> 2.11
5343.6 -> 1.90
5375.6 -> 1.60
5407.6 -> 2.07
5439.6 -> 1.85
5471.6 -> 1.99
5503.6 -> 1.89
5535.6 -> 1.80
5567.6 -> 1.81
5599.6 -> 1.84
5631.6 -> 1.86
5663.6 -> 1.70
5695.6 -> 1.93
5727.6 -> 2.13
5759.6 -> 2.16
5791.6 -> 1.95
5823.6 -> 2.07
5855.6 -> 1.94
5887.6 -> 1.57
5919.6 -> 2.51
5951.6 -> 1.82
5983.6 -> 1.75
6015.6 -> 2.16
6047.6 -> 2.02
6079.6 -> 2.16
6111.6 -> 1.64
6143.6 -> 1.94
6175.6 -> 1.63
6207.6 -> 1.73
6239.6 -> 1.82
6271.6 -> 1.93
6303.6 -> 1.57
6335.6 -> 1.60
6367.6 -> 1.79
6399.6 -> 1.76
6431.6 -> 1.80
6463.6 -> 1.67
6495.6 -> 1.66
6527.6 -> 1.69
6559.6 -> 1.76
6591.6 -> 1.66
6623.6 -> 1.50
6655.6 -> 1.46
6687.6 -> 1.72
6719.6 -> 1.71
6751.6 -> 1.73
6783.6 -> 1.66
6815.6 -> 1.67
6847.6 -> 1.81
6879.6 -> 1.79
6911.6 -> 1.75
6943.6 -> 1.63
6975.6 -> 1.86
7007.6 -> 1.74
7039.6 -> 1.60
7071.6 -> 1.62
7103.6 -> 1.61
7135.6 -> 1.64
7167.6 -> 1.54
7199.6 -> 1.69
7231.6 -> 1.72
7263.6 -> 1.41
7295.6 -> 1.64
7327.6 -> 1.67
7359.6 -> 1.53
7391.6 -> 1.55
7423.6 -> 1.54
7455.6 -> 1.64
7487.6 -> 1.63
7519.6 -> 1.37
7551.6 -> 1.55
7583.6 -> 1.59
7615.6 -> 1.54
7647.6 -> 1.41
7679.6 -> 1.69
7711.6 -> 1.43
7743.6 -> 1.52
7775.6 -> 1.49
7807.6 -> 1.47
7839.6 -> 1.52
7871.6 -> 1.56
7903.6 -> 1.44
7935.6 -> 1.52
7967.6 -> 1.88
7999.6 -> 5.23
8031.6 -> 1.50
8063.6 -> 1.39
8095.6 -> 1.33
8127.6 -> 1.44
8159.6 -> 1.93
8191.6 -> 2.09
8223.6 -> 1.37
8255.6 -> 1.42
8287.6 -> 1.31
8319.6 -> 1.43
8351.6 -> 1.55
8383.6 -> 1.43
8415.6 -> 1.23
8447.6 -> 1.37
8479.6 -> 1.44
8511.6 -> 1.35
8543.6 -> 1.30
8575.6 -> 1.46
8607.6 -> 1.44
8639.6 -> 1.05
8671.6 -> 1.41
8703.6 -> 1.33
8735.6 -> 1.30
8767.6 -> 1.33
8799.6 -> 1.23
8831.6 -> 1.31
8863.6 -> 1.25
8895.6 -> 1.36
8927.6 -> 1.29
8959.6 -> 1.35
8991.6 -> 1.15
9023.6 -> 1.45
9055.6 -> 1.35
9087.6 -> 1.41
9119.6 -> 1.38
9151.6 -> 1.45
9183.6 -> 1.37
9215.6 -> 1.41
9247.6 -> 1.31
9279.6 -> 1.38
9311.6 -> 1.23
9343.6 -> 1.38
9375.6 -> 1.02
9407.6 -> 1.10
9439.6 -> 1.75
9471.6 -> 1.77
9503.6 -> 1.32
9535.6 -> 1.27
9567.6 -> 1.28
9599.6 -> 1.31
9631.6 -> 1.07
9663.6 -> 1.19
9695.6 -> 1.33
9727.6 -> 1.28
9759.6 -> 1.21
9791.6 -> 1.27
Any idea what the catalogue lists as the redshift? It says 0.22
